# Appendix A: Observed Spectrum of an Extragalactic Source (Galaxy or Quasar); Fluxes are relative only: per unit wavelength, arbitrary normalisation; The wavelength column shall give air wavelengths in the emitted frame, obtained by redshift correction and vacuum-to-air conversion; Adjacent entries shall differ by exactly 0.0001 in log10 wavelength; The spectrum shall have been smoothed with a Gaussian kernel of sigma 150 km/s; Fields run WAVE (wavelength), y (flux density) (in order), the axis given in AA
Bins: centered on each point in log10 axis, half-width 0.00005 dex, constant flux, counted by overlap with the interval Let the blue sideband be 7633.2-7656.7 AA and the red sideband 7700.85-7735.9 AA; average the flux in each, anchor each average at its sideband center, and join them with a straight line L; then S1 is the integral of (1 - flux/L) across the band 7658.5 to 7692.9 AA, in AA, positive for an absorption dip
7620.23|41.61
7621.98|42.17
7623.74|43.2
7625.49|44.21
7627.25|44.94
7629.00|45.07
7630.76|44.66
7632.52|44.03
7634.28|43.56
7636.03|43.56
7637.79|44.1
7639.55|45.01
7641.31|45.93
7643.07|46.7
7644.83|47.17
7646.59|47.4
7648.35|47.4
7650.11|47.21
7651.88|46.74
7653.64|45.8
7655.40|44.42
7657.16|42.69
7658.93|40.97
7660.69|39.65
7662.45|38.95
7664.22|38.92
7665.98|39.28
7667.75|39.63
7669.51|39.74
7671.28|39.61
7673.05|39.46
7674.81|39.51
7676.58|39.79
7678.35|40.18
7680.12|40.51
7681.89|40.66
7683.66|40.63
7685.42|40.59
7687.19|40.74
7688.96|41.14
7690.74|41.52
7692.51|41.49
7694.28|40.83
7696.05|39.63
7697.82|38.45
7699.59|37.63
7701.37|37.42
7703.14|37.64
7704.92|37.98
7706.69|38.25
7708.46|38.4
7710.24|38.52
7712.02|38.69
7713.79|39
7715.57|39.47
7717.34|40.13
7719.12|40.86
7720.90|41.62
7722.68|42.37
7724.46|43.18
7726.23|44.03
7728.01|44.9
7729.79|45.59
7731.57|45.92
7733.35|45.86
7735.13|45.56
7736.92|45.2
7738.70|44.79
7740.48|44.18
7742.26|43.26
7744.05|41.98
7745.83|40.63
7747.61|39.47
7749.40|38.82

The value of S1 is 2.9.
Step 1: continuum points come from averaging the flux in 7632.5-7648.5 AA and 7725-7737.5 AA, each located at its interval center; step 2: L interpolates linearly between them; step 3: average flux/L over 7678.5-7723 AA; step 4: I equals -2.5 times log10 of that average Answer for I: 0.14 mag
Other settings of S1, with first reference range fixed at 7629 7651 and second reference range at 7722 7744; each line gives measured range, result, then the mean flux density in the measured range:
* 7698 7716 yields 2.6 AA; 38.3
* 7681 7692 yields 1.0 AA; 40.9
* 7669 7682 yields 1.5 AA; 39.9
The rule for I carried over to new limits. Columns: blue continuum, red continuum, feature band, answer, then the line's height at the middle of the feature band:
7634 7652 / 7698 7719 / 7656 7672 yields 0.092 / 43.6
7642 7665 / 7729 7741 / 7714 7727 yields 0.090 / 45.1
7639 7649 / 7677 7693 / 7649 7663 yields 0.036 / 44.9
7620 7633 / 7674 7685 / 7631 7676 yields -0.027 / 42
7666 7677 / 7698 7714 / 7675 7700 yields -0.038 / 38.9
